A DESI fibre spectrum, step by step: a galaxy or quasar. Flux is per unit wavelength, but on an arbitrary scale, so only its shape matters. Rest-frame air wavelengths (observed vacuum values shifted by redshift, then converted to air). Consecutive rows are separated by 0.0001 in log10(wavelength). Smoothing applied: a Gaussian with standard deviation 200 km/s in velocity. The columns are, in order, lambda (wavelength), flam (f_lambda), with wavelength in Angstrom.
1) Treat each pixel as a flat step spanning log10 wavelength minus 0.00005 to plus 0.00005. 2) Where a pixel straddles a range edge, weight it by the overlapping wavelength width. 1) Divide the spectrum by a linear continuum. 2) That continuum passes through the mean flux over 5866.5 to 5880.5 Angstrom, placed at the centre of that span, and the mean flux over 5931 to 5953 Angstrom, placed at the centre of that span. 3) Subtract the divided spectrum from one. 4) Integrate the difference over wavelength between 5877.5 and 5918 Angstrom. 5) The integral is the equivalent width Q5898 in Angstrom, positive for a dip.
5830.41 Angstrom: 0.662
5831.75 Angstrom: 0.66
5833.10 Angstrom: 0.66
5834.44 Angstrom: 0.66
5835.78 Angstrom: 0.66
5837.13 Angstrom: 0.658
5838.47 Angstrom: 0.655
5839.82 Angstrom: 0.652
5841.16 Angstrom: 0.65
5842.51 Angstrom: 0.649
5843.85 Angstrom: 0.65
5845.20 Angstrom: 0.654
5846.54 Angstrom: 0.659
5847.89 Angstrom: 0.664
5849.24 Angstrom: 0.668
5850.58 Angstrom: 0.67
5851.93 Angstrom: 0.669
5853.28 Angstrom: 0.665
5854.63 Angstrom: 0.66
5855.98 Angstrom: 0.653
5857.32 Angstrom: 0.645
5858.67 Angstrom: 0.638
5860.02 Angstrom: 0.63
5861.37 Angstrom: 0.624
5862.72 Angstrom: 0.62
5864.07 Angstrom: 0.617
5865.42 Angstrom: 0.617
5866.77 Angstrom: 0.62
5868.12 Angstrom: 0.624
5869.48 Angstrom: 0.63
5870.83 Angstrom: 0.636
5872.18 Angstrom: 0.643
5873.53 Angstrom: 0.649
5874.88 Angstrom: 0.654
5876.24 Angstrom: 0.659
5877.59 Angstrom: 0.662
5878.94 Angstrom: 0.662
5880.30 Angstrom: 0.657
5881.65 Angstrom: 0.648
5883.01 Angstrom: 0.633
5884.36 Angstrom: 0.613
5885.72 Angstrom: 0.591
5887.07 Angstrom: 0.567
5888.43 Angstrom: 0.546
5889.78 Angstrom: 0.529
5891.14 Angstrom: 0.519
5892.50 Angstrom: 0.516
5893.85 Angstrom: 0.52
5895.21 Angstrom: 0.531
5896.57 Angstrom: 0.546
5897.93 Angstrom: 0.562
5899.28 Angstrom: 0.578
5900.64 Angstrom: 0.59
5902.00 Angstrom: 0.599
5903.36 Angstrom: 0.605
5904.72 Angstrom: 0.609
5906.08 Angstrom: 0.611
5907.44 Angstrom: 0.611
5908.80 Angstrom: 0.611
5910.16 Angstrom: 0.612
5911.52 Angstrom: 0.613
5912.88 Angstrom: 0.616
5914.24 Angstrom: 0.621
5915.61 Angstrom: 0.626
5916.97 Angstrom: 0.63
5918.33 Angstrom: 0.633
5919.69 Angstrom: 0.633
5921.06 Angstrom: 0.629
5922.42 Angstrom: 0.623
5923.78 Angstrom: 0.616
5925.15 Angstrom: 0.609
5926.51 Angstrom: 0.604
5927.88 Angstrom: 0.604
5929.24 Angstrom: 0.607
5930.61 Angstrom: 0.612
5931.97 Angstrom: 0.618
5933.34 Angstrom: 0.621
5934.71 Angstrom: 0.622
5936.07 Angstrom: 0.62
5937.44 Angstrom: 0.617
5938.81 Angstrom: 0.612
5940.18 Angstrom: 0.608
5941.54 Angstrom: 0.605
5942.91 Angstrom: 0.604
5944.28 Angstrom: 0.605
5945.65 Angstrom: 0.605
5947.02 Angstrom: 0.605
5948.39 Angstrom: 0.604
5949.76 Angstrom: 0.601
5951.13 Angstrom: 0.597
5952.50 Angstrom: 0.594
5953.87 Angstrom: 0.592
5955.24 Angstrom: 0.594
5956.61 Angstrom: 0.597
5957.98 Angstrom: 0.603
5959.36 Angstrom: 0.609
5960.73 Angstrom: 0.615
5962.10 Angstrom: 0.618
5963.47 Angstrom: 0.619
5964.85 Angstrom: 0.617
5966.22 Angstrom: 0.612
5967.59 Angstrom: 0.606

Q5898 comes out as 2.46 Angstrom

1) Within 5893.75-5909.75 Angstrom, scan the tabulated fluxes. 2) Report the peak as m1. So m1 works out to 0.611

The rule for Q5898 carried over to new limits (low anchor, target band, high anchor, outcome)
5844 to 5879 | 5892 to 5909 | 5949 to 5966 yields 1.4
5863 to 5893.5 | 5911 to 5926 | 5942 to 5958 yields -0.4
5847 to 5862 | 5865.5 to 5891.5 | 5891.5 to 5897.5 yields -1.8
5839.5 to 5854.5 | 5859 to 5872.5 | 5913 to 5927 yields 0.5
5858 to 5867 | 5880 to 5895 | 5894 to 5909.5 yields 0.7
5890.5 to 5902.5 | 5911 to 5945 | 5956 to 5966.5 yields -2.1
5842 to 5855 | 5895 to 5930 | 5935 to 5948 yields 1.1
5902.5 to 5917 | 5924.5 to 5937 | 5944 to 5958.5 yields -0.1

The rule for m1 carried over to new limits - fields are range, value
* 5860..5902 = 0.662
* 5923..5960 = 0.622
